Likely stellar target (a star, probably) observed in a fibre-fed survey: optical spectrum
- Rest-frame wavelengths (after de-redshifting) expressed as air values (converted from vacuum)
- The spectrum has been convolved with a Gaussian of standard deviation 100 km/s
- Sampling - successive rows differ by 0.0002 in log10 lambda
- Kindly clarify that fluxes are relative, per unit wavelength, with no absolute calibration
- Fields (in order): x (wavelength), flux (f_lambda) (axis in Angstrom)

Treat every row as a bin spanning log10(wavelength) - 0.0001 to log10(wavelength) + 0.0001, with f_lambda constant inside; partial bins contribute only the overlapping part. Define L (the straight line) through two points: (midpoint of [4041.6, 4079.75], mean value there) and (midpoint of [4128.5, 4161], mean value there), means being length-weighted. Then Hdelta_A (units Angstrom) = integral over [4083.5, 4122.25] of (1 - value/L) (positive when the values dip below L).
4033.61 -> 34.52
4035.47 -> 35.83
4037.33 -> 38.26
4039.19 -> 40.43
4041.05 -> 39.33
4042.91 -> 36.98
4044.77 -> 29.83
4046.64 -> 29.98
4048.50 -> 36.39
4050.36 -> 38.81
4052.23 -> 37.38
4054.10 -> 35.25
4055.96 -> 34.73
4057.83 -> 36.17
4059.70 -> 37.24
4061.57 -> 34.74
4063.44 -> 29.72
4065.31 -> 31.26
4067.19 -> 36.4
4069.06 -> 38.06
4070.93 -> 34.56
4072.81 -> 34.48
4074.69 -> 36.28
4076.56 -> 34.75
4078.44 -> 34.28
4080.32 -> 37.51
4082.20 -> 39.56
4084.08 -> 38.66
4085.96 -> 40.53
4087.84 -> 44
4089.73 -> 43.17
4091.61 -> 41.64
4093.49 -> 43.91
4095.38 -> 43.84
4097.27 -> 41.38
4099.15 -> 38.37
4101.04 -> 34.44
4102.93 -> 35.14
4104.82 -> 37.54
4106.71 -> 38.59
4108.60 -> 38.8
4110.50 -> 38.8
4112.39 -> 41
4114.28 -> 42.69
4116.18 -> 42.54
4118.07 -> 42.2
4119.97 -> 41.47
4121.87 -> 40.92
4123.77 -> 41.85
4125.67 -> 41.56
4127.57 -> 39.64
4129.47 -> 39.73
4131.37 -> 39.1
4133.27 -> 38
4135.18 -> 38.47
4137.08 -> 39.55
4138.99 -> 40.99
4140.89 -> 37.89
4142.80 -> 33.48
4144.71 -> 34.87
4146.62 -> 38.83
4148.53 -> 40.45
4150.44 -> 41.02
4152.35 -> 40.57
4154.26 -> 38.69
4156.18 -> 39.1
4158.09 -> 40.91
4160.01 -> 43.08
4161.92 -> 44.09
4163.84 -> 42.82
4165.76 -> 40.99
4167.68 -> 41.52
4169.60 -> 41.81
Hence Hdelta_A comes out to -3.6 Angstrom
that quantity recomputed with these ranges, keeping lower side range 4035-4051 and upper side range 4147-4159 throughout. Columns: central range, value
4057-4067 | 0.8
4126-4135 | 0.0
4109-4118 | -0.6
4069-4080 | 0.6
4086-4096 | -1.4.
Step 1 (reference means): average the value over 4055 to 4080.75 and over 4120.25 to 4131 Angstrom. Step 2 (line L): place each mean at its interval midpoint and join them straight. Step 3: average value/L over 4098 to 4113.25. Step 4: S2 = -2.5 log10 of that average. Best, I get 0.02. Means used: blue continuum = 35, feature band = 37.9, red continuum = 40.7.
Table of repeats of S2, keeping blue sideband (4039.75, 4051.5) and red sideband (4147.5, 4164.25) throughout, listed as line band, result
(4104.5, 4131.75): -0.04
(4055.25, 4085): 0.04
